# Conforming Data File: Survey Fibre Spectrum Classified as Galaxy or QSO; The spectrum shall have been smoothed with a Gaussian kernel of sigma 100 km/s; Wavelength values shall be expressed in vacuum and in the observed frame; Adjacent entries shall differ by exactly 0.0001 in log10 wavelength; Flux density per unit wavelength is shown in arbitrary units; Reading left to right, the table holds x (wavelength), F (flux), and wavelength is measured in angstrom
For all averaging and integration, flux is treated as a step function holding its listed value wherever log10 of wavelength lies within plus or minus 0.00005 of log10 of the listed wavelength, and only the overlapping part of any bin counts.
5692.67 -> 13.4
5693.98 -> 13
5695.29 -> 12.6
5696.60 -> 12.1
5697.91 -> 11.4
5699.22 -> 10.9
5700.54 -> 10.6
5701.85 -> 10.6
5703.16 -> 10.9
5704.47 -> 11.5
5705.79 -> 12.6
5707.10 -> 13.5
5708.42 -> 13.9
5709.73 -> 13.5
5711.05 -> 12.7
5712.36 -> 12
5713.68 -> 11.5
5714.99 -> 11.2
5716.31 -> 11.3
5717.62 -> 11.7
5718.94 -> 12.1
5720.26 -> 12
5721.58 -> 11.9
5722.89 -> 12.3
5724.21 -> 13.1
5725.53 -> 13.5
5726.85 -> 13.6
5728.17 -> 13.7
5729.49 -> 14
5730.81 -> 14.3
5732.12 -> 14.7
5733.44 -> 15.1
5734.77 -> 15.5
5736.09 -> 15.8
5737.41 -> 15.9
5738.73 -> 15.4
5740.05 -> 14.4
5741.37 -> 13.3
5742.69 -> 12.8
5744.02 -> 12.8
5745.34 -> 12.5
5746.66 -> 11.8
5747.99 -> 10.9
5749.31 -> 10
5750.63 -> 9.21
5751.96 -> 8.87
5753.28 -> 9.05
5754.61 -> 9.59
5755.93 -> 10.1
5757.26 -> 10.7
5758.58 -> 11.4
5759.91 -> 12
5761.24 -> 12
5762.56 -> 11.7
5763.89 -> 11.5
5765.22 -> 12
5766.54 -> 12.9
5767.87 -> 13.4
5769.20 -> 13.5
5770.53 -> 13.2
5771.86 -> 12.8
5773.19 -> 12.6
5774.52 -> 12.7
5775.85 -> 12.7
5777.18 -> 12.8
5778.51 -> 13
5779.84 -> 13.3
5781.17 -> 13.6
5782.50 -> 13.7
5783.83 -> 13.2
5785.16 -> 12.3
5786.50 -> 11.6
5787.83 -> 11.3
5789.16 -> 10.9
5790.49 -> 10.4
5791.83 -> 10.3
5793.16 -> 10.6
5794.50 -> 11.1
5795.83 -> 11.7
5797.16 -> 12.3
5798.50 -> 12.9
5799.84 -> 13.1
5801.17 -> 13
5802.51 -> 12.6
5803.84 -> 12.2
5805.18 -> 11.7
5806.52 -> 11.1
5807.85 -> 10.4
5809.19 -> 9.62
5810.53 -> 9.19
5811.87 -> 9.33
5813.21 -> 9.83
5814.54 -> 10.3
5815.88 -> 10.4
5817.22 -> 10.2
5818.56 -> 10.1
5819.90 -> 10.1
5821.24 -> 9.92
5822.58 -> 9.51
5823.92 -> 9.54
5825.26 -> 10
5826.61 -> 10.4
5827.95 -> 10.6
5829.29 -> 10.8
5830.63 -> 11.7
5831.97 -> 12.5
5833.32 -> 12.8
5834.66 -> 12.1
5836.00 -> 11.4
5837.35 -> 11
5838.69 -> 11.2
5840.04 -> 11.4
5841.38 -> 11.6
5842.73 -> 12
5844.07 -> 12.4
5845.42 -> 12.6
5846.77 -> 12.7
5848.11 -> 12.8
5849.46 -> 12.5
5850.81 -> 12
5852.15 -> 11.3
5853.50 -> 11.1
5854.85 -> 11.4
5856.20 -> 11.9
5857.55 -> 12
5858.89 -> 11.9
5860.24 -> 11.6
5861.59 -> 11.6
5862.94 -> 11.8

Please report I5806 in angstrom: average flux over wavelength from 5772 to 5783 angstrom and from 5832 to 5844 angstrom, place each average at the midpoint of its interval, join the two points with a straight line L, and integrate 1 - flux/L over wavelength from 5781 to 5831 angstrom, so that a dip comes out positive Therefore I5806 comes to 5.6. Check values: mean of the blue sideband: 13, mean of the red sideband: 11.8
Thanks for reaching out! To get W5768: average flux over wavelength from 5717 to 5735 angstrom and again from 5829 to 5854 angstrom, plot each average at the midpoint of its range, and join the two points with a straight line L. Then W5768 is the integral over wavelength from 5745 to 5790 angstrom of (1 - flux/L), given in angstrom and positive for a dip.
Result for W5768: 3.4 angstrom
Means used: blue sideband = 13.3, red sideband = 11.9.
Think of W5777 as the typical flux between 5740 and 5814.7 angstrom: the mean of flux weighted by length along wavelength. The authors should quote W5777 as 11.7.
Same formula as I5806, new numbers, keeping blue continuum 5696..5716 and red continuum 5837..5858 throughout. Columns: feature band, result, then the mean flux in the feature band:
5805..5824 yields 2.92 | 10.1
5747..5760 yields 1.92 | 10.1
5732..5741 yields -2.51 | 15.2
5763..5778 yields -1.04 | 12.7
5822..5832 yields 1.15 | 10.5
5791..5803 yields -0.03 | 11.9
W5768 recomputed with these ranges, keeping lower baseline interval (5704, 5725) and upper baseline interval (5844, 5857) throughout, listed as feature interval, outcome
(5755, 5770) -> 0.39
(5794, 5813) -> 1.14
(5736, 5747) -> -1.40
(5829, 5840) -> 0.34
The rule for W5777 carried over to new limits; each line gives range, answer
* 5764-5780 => 12.8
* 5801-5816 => 10.7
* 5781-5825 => 11.1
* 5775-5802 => 12.2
